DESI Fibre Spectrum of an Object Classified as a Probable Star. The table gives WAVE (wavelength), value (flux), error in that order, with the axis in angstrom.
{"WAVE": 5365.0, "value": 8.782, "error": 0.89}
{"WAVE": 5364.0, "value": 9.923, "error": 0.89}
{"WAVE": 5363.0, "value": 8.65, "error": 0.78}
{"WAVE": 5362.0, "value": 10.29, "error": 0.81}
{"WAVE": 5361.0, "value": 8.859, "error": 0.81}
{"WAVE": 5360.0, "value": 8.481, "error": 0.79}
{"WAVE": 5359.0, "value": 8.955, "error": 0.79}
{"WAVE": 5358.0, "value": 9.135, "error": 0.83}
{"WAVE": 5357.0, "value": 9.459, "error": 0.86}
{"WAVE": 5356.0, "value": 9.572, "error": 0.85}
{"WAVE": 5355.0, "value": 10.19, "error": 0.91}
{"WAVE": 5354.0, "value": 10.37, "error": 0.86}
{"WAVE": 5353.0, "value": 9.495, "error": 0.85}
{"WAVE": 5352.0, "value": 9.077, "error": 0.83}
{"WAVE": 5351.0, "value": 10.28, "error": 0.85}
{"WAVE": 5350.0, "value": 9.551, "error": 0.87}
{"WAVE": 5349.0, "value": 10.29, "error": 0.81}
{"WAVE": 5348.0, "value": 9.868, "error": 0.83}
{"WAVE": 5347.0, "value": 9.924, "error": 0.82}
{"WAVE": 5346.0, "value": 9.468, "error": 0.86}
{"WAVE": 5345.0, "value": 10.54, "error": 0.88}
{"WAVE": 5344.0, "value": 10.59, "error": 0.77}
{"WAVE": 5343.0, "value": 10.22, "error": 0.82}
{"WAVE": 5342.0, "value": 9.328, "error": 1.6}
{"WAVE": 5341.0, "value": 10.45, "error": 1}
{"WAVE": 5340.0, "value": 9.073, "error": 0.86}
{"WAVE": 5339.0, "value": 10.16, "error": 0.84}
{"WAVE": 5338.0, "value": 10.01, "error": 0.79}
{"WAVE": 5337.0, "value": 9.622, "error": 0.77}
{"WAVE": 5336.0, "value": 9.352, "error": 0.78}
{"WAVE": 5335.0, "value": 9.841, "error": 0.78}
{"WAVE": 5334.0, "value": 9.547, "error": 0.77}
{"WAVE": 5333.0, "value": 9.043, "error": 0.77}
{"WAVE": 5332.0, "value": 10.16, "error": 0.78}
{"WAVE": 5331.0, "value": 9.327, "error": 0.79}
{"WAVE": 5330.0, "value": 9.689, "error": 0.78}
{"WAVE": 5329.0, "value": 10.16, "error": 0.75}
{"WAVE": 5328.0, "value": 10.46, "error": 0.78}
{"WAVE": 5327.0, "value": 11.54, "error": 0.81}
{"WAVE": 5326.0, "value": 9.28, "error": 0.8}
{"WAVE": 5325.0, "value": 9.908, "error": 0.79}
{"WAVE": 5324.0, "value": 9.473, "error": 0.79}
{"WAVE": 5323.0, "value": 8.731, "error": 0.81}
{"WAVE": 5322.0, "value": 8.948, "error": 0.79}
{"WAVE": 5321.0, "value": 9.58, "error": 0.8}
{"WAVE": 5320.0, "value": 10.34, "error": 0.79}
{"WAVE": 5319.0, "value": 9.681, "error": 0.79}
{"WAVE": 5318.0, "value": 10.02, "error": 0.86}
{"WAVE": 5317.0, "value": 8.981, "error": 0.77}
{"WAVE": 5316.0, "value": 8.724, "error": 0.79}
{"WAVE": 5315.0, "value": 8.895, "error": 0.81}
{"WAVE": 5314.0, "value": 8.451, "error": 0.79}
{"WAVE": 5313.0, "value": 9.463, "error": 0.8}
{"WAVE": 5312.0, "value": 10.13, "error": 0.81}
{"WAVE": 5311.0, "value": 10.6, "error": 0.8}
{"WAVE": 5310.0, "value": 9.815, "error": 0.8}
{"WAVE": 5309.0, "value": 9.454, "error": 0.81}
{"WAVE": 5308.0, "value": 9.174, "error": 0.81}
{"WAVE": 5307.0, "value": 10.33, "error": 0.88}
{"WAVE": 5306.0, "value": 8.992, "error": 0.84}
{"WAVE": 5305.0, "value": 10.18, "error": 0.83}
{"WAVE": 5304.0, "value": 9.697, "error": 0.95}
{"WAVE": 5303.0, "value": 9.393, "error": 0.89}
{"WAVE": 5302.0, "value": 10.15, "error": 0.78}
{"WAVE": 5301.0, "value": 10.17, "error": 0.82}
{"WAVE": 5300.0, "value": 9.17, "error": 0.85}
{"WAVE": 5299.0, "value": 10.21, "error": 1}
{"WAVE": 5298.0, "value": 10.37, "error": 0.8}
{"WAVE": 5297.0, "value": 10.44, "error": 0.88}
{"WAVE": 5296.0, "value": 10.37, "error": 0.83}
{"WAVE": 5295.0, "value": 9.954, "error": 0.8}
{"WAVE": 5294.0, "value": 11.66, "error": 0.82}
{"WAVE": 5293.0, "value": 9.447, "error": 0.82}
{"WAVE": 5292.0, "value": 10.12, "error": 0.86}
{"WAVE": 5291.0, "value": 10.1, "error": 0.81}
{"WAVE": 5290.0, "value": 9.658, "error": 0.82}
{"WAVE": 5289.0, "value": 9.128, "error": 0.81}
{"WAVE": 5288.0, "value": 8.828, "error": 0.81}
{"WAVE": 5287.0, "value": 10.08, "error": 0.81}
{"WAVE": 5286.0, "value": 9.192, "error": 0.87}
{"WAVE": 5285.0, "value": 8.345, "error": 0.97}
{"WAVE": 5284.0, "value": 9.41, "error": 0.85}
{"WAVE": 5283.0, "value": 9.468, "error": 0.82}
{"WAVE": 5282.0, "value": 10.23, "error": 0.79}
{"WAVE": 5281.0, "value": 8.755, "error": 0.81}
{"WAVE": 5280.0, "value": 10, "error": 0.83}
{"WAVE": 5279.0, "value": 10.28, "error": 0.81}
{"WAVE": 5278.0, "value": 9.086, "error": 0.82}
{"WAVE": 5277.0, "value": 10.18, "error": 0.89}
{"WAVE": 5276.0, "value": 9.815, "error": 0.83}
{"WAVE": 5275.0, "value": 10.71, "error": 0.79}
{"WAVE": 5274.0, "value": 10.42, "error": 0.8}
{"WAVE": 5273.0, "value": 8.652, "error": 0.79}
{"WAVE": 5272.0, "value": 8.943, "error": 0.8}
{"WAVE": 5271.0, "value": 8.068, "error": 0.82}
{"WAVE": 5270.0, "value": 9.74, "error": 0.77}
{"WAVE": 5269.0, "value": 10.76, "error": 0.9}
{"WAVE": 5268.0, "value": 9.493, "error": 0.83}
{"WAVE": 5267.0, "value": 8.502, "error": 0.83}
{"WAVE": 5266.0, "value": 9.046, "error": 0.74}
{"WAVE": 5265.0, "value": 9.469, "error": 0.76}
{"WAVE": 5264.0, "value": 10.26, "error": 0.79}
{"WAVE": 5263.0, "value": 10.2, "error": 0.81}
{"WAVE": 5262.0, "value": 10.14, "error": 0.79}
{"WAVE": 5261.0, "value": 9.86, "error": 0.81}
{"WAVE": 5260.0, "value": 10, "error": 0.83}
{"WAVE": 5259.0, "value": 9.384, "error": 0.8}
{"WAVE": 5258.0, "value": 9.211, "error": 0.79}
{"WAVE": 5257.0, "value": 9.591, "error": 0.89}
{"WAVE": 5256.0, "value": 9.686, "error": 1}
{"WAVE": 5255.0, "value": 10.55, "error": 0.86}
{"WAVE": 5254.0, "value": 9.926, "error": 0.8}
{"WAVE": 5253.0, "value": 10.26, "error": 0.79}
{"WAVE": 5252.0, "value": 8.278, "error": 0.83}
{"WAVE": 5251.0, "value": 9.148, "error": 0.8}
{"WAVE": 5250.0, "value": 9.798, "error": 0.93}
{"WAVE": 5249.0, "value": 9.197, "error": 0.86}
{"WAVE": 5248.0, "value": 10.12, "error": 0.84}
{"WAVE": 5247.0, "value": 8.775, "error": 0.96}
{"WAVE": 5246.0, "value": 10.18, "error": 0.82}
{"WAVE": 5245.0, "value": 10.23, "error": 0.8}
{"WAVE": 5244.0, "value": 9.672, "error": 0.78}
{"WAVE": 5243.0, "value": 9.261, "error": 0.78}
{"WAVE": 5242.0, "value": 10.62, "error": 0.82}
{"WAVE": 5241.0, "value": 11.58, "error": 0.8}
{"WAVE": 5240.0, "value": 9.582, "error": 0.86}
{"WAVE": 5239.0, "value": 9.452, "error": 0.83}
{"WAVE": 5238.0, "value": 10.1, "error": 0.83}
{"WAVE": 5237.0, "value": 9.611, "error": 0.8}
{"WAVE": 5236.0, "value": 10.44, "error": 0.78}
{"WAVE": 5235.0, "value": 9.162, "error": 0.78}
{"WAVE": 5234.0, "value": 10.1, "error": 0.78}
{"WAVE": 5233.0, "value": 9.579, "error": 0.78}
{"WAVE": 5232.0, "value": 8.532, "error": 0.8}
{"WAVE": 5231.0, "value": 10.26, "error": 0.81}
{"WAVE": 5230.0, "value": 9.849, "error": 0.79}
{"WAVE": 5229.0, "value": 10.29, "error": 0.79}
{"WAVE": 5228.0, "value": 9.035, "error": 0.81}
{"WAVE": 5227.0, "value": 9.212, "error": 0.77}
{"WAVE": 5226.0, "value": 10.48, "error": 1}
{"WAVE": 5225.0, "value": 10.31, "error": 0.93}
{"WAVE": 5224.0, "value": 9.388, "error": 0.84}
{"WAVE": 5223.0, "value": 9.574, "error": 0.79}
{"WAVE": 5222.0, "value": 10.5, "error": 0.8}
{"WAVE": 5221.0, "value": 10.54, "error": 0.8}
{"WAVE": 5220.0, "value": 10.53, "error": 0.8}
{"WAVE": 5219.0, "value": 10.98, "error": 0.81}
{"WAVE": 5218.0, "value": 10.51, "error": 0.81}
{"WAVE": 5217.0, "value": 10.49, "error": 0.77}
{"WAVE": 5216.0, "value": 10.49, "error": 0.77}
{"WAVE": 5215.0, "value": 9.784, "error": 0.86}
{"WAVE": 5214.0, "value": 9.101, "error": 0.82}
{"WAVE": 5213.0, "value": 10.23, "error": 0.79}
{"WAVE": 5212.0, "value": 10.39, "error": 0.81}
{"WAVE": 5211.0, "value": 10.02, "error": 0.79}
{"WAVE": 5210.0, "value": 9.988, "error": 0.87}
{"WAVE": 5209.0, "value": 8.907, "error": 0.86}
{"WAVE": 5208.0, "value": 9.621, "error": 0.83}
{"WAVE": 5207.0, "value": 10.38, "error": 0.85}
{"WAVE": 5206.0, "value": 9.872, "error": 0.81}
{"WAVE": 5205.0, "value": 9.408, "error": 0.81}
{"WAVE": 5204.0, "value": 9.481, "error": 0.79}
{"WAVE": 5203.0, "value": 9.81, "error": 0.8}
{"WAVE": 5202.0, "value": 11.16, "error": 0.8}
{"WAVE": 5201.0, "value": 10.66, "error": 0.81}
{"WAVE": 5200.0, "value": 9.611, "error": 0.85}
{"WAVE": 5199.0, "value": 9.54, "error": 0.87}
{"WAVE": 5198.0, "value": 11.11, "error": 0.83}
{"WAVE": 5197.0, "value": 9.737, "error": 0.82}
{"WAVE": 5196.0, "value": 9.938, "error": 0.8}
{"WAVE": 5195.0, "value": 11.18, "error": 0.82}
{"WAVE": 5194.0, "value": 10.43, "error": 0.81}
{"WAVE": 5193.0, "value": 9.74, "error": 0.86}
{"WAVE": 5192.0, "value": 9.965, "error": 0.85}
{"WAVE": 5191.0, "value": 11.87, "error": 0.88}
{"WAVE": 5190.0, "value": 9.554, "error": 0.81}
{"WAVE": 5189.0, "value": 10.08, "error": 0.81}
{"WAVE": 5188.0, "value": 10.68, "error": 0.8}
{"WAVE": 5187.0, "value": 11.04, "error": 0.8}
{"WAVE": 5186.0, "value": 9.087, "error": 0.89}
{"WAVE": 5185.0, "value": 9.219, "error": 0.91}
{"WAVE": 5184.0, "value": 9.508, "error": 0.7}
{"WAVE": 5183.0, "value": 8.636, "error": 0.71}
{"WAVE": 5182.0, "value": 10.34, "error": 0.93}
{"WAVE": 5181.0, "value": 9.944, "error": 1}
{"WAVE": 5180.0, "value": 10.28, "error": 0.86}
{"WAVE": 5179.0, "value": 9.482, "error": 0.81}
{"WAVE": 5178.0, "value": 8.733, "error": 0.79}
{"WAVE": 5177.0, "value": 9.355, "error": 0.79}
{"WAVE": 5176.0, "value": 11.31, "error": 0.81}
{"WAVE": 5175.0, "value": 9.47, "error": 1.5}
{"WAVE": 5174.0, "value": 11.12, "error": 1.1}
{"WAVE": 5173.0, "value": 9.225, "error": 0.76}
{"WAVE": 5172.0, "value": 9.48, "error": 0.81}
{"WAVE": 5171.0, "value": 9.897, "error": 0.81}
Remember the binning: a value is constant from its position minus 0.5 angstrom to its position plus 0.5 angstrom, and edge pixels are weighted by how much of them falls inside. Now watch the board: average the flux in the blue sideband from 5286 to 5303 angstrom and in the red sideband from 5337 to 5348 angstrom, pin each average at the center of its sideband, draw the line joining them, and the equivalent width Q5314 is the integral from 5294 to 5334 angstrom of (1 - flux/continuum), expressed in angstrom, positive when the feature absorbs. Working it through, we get 0.8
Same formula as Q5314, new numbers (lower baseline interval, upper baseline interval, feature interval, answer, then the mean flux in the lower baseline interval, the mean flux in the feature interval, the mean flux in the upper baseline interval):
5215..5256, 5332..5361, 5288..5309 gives -0.2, 9.91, 9.9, 9.7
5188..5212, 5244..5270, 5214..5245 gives -0.3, 10.1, 9.99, 9.68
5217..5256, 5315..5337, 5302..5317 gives 0.2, 9.89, 9.52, 9.64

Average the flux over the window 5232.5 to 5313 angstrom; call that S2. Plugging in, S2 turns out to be 9.75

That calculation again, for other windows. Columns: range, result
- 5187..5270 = 9.94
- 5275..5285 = 9.68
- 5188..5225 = 10.1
